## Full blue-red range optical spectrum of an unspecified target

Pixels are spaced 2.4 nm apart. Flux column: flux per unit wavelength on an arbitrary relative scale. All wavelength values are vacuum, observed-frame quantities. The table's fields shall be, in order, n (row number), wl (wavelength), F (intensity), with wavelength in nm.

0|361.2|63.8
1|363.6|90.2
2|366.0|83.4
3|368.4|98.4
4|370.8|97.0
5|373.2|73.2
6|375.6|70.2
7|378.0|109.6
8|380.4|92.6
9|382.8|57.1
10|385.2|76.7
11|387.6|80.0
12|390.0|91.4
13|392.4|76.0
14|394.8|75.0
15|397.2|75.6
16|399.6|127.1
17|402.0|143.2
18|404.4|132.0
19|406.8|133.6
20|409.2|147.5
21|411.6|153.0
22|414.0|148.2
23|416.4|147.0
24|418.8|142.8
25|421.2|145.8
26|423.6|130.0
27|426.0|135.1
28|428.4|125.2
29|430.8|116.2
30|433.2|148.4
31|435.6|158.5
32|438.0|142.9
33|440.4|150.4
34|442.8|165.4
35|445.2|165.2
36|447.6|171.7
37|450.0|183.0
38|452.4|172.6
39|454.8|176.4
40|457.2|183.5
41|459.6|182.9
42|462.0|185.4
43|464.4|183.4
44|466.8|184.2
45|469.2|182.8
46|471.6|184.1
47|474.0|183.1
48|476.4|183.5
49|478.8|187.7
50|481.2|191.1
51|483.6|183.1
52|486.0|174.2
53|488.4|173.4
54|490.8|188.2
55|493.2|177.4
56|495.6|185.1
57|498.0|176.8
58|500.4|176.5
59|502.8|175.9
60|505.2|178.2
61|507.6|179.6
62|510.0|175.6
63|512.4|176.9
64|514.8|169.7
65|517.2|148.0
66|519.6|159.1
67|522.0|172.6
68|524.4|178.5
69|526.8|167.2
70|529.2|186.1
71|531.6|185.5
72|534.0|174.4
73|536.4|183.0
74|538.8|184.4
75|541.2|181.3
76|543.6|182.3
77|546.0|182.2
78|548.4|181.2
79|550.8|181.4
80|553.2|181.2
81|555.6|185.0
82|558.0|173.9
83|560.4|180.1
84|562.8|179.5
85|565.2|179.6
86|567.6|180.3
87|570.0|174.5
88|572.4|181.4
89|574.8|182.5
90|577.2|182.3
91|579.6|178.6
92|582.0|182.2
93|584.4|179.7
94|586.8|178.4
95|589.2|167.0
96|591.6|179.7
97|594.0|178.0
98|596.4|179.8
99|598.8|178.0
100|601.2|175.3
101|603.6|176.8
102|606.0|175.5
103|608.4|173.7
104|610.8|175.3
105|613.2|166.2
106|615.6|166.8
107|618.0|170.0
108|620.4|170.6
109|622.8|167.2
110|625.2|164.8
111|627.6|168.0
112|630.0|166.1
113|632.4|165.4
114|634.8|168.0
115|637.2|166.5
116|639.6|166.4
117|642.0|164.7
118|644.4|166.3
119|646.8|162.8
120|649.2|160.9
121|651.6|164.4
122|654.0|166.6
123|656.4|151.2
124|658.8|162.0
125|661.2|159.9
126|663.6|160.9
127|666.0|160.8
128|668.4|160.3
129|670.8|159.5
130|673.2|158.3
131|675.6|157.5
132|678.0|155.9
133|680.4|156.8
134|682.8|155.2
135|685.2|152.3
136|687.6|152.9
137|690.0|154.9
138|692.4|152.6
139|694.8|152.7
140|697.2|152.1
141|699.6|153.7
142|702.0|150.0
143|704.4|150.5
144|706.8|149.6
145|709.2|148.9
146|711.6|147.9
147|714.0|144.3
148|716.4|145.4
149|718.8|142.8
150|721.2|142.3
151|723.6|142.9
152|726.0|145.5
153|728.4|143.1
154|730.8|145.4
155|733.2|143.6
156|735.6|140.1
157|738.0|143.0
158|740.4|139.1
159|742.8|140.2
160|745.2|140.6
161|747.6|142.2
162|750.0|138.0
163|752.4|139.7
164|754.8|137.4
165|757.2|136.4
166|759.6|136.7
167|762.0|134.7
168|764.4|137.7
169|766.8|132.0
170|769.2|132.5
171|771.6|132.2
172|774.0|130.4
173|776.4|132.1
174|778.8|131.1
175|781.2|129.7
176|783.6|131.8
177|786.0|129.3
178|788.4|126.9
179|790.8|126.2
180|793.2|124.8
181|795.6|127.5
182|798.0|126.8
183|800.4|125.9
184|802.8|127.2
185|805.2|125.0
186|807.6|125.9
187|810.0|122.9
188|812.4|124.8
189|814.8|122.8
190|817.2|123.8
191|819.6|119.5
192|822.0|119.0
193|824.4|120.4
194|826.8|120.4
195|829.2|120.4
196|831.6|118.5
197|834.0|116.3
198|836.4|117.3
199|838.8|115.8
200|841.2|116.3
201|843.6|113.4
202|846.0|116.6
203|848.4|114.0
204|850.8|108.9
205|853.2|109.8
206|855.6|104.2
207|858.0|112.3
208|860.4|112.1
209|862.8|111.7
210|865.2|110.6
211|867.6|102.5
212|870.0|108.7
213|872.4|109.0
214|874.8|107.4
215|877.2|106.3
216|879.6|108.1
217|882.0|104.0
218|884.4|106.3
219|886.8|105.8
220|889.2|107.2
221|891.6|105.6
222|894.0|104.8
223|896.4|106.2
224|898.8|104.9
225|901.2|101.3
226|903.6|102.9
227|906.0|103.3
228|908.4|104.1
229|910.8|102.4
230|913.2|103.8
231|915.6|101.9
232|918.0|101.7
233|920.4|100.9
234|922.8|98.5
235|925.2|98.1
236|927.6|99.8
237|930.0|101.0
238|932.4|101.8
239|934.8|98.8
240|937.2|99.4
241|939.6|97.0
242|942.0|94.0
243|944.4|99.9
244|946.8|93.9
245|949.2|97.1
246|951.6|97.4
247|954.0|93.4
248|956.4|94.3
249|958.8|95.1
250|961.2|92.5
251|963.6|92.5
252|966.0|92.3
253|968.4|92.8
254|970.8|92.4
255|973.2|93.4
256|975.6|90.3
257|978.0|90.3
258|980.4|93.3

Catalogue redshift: 0.00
